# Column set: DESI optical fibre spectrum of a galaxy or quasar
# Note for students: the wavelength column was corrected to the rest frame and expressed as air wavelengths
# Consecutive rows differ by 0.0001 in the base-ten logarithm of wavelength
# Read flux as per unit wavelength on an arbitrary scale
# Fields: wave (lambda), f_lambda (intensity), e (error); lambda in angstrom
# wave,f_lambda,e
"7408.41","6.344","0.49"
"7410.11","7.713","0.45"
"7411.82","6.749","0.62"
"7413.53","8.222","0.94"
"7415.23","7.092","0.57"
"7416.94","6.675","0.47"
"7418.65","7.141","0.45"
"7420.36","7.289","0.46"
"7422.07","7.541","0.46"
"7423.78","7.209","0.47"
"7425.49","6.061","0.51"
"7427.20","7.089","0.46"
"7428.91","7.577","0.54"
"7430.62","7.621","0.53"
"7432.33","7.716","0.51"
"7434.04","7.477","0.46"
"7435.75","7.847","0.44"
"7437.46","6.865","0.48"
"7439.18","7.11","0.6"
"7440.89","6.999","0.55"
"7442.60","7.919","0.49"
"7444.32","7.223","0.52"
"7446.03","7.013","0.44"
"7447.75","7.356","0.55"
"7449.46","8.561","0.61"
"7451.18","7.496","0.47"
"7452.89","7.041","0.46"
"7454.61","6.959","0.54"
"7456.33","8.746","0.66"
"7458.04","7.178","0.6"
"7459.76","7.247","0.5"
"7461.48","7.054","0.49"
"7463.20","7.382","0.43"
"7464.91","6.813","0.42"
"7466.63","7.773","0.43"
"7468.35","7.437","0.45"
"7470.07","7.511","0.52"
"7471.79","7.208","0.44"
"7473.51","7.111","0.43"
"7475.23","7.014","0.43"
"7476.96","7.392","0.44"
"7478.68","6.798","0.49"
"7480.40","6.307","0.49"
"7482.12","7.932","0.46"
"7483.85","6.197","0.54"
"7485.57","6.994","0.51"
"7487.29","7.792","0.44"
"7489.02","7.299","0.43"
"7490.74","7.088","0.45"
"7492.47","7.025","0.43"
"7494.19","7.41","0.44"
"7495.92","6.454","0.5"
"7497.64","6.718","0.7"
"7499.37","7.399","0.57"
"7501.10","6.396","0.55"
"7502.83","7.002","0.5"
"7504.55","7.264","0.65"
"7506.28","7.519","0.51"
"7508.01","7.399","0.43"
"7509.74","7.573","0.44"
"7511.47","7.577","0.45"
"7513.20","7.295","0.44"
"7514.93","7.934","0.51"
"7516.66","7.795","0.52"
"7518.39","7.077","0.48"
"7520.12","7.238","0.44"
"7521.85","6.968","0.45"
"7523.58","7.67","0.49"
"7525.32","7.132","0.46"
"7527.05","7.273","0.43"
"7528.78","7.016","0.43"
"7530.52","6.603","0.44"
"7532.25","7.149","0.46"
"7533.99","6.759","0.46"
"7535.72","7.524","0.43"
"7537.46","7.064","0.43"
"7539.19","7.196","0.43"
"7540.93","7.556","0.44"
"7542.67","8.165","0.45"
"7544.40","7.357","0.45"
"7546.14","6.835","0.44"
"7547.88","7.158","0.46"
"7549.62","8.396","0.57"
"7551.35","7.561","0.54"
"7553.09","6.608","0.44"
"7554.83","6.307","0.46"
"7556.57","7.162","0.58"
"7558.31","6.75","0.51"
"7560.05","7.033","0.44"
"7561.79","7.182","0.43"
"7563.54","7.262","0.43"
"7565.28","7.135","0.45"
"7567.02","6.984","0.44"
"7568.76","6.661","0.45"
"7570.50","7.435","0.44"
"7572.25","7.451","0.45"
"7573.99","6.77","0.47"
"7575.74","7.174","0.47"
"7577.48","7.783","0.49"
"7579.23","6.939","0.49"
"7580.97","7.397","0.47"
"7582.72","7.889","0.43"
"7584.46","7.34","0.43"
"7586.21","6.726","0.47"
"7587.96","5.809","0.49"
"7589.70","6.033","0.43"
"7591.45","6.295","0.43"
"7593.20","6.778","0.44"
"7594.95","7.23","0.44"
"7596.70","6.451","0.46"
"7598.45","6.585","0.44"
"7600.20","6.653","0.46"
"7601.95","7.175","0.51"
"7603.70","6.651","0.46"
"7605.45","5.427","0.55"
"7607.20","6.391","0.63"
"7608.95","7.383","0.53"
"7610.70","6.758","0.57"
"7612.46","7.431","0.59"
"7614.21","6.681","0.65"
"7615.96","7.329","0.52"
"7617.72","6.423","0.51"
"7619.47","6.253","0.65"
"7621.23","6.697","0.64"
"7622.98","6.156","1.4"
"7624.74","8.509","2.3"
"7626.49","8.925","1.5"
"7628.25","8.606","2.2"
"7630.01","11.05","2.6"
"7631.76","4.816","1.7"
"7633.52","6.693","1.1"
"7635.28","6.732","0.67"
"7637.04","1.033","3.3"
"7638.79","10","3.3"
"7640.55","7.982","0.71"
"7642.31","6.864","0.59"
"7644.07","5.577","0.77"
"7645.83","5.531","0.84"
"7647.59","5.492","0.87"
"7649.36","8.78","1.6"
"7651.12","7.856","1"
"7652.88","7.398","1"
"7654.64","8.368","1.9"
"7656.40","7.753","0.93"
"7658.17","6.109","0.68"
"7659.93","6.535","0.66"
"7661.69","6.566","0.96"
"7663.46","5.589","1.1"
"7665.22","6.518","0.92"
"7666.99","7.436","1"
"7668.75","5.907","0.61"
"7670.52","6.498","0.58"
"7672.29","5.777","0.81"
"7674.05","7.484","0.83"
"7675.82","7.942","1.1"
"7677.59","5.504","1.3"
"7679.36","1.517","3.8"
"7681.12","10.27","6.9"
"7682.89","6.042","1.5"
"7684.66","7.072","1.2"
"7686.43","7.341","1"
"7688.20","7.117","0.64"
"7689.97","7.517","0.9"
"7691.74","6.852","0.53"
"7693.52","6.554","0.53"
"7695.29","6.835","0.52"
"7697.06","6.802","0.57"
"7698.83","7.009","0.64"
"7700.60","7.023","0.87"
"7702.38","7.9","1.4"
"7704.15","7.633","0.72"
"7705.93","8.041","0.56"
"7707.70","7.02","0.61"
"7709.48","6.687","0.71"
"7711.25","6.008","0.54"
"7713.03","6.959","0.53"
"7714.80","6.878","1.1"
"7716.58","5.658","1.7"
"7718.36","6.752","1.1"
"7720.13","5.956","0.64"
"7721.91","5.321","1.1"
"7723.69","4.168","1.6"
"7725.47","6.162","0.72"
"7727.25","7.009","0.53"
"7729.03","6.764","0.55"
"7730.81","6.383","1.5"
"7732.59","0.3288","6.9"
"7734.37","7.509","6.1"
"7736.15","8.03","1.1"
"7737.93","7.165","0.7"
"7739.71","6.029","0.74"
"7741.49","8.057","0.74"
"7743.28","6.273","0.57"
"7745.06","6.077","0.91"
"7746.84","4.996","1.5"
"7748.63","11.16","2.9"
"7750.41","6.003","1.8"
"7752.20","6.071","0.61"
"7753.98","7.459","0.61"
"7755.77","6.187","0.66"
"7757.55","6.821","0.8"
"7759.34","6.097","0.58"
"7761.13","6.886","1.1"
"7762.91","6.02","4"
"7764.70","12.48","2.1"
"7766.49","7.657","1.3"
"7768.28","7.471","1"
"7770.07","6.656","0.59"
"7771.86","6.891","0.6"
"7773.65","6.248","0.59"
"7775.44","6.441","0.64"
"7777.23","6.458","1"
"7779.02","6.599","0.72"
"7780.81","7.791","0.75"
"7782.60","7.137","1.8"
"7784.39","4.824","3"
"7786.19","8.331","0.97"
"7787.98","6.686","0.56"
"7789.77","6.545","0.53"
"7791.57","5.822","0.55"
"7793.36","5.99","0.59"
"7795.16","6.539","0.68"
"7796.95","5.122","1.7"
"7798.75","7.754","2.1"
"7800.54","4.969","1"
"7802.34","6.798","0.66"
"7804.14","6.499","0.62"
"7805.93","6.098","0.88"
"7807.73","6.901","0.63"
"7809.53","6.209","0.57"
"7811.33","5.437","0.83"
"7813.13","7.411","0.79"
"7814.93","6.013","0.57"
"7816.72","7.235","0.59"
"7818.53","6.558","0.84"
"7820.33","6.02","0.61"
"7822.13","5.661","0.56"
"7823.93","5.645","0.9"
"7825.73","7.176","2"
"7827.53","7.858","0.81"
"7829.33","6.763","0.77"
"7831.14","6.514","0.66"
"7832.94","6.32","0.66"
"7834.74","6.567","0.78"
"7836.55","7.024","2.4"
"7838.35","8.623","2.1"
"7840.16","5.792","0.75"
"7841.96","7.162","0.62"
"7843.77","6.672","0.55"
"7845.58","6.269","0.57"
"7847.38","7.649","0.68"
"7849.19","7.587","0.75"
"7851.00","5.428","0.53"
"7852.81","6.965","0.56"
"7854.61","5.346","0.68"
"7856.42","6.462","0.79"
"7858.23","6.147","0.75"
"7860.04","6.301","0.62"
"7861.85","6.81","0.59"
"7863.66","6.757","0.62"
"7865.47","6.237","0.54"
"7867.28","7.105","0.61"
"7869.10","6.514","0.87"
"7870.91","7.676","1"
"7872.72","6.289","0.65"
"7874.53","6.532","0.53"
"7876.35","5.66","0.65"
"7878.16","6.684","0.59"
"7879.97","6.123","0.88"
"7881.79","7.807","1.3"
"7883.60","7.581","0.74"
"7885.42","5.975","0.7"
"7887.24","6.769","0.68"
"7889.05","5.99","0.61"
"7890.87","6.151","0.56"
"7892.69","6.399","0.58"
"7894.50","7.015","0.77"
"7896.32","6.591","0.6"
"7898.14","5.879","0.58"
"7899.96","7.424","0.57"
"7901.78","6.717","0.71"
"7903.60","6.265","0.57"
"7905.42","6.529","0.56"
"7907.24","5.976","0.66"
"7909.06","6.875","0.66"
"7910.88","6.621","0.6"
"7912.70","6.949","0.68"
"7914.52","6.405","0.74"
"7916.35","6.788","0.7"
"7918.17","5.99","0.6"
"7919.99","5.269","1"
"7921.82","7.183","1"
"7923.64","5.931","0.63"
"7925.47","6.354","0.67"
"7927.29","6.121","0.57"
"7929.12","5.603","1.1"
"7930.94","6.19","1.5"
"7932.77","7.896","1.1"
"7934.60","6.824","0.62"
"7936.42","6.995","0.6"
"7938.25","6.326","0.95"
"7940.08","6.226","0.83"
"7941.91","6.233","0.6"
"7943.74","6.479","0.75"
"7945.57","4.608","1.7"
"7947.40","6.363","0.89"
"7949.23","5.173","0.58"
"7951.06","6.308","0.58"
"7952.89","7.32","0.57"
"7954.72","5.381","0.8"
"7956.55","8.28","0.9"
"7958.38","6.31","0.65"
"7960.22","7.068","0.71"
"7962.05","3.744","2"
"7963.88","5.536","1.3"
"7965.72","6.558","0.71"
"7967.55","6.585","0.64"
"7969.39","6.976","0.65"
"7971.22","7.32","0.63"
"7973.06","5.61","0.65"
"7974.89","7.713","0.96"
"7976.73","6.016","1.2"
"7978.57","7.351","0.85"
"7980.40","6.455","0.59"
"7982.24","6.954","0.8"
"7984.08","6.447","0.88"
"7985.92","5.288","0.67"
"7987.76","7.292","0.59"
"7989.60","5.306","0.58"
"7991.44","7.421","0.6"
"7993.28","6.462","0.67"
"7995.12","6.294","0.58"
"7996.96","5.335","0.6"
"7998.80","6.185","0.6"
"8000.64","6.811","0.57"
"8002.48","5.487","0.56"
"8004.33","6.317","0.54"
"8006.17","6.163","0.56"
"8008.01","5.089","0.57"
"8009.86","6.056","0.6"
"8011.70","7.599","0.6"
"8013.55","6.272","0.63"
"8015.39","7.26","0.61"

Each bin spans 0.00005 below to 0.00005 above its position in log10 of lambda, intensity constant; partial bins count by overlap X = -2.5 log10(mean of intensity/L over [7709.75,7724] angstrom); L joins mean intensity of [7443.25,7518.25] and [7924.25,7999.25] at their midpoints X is 0.13 mag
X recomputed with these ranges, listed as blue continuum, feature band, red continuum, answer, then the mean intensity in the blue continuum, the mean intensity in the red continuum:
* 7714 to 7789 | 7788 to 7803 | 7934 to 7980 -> 0.07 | 6.66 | 6.37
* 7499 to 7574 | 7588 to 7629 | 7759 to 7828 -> 0.03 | 7.22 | 6.69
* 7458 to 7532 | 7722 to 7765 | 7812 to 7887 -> 0.04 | 7.19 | 6.65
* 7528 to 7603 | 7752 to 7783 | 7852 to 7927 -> -0.06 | 7.05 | 6.51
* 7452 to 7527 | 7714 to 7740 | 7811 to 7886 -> 0.14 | 7.24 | 6.64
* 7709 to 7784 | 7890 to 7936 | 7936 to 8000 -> -0.01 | 6.65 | 6.34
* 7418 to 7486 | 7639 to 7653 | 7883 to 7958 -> -0.02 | 7.28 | 6.43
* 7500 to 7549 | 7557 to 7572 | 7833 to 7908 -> 0.02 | 7.27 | 6.62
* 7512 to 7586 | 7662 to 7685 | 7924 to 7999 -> 0.09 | 7.23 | 6.36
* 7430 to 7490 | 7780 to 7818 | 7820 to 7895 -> 0.04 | 7.32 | 6.62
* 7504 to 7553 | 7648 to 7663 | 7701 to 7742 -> -0.09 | 7.35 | 6.44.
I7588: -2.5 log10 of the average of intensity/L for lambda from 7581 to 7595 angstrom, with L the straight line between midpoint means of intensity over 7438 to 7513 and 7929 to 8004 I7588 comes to 0.04 mag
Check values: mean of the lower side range 7.25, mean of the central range 6.77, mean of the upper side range 6.37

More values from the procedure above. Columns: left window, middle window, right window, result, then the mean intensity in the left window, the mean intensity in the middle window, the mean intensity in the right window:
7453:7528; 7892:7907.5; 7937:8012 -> -0.02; 7.24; 6.56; 6.3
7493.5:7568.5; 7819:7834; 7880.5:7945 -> 0.03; 7.2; 6.5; 6.51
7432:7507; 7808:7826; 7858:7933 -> 0.05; 7.25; 6.33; 6.52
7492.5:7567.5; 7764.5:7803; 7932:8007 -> -0.01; 7.21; 6.77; 6.37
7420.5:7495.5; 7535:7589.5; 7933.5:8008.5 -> -0.01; 7.28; 7.17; 6.32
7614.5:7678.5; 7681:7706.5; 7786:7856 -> -0.07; 6.9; 7.23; 6.55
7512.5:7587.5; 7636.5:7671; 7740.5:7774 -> 0.07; 7.22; 6.75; 7.14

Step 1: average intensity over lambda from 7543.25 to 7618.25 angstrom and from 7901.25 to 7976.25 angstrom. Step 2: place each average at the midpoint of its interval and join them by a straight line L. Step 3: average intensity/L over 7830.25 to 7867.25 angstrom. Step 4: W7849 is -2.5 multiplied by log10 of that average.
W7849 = -0.02 mag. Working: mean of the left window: 6.96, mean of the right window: 6.38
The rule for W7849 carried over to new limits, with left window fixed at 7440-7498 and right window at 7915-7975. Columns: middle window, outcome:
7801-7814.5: 0.03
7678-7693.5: 0.03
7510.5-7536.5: -0.02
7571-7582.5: -0.04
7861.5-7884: -0.04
